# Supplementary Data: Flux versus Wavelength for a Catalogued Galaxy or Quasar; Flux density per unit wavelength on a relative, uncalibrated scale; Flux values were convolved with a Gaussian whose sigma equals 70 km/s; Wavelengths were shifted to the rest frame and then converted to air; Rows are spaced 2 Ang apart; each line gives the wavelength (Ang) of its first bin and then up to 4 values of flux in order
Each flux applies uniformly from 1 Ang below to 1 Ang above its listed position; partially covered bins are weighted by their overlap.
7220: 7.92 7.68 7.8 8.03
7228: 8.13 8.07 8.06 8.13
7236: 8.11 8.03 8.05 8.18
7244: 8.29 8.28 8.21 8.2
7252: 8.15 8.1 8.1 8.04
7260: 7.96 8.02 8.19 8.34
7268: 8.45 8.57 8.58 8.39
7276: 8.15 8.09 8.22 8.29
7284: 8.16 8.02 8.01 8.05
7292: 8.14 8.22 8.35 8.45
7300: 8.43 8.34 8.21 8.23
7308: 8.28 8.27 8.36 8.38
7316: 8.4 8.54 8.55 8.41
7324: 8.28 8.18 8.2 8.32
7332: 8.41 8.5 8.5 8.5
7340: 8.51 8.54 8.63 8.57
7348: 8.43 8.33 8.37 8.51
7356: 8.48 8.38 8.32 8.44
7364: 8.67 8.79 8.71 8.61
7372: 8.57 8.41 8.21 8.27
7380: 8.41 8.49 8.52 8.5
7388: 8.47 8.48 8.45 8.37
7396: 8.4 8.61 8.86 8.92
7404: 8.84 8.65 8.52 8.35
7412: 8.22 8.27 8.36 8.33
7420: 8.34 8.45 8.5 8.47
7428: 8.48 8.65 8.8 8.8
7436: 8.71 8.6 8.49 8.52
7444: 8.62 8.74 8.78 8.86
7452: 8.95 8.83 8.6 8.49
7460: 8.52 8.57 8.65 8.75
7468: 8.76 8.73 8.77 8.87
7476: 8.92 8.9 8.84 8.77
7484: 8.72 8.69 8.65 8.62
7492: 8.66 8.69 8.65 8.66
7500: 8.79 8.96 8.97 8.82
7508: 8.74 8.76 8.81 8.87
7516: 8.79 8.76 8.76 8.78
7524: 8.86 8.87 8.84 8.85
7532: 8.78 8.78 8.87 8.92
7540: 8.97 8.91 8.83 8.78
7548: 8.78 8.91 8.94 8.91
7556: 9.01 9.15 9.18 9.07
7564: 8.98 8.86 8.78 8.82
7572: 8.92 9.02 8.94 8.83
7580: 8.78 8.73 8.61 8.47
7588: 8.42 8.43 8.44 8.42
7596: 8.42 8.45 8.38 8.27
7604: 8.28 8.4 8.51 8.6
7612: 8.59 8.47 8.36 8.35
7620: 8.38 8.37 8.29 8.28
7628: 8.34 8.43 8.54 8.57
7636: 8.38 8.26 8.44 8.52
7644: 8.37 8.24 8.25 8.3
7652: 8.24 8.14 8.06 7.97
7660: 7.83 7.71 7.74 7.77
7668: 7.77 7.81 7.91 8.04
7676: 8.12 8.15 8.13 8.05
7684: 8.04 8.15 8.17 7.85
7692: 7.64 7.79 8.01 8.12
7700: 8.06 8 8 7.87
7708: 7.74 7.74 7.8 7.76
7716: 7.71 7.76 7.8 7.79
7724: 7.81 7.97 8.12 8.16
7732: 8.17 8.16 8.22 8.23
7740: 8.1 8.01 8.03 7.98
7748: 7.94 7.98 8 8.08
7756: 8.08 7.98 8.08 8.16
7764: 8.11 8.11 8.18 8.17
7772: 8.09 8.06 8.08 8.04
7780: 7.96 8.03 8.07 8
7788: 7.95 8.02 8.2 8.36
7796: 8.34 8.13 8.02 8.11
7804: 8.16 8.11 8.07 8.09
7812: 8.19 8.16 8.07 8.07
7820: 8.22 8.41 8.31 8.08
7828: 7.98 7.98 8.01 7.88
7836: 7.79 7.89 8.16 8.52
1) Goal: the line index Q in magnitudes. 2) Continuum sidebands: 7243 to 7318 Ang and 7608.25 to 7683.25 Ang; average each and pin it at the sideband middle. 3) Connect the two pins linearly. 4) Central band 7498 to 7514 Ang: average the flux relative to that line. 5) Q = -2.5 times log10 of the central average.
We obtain -0.08 mag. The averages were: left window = 8.25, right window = 8.21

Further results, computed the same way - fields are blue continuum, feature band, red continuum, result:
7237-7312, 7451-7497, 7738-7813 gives -0.072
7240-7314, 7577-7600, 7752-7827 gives -0.049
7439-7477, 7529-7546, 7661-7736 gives -0.051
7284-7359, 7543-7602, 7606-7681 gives -0.065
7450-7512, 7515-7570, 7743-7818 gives -0.034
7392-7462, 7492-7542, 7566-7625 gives -0.031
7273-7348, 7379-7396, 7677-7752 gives -0.026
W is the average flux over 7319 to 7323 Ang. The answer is 8.48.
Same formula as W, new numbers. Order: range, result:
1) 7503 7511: 8.82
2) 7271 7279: 8.3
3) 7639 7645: 8.44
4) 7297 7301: 8.44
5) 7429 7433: 8.73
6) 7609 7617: 8.51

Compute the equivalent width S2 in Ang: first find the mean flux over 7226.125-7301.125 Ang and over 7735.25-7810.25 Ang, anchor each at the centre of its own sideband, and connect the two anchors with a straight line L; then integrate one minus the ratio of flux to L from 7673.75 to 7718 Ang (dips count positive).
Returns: 0.86 Ang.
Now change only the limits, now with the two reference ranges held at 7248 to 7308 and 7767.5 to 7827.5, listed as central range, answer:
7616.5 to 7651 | -0.91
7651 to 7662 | 0.18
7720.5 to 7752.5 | 0.38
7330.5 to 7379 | -1.63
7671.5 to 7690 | 0.16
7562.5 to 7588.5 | -2.00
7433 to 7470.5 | -2.25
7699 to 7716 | 0.58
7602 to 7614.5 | -0.46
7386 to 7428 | -1.51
